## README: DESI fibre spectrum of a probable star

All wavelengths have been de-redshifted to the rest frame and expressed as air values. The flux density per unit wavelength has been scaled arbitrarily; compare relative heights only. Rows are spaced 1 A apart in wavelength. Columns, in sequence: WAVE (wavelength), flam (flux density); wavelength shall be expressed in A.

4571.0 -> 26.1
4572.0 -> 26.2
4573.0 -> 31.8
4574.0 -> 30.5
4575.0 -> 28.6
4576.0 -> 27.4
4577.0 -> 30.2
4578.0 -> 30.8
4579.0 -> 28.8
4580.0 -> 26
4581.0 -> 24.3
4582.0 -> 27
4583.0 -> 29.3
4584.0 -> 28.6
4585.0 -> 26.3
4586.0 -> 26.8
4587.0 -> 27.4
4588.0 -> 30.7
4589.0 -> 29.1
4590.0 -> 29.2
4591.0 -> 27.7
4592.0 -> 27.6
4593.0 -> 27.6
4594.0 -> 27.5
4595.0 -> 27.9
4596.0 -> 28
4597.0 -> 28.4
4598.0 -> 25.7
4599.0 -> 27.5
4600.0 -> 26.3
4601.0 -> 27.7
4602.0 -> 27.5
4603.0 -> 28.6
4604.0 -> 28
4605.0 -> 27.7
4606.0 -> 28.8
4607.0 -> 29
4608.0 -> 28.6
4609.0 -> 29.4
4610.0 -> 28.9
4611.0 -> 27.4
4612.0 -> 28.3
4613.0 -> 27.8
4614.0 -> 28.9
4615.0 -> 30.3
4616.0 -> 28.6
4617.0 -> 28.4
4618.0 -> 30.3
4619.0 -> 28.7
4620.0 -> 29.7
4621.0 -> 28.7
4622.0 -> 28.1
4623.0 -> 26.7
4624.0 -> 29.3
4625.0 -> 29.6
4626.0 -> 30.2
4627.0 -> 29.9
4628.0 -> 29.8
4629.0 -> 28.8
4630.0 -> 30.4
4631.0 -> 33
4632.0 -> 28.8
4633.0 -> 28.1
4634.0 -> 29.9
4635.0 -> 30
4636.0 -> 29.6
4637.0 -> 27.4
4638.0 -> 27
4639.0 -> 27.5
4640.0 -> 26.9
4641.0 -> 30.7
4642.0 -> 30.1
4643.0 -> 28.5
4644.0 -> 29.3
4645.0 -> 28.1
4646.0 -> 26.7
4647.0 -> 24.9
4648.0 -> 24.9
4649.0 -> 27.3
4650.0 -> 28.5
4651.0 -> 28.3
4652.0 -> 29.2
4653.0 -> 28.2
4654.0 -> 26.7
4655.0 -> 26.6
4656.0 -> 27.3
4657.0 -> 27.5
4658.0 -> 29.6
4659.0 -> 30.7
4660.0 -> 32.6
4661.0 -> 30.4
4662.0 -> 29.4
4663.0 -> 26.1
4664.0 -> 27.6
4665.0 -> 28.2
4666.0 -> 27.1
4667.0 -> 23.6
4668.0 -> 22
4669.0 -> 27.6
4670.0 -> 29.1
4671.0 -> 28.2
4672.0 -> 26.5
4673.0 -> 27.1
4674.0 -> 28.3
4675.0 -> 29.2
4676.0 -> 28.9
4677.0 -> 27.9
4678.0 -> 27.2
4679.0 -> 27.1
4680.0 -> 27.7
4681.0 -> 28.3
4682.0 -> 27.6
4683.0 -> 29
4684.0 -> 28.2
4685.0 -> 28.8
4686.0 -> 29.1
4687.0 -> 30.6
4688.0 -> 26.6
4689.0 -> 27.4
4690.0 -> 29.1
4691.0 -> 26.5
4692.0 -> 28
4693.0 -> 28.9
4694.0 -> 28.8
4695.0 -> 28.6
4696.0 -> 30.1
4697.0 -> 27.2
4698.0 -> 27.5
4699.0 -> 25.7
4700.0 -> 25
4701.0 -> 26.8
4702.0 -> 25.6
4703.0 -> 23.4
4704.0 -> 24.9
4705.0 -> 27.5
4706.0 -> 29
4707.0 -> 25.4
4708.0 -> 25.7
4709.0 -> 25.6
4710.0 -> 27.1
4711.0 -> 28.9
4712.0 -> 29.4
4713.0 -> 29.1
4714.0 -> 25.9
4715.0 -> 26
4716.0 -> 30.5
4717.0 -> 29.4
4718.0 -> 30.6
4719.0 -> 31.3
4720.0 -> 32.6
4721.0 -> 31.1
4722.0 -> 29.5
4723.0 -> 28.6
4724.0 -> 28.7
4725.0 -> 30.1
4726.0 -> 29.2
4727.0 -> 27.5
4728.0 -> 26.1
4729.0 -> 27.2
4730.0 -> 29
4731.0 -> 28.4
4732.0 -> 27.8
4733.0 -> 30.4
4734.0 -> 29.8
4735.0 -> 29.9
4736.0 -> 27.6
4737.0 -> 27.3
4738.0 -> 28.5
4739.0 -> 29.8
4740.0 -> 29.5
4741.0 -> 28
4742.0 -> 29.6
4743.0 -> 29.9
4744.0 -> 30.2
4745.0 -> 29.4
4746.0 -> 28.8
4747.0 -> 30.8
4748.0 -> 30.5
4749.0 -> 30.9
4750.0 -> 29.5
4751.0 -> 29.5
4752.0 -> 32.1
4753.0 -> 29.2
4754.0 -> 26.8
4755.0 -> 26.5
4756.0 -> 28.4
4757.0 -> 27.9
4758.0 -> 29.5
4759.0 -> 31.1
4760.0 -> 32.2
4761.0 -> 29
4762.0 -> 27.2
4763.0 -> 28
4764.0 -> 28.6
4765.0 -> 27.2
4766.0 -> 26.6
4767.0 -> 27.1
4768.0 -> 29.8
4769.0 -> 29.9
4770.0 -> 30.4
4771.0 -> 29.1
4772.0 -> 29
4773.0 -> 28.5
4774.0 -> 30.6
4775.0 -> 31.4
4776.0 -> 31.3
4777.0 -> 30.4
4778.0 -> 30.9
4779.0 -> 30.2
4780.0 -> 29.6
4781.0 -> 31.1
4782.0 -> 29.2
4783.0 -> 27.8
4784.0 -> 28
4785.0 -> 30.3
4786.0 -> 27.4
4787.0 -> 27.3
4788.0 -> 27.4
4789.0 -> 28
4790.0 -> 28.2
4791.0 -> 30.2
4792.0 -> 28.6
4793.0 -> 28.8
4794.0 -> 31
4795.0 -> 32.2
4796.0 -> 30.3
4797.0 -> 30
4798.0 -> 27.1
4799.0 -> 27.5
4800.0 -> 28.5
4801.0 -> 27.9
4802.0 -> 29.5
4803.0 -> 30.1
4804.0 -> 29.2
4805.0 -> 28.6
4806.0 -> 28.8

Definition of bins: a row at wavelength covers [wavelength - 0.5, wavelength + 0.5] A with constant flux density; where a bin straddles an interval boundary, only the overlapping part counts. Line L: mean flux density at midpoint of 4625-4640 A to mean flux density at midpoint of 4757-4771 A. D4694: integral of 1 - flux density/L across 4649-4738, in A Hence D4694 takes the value 3.22 A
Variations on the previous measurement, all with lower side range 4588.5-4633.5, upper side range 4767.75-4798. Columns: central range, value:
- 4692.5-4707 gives 1.0 A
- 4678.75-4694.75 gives 0.4 A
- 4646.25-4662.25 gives 0.3 A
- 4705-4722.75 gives 0.3 A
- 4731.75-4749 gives 0.0 A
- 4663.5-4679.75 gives 0.9 A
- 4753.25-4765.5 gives 0.4 A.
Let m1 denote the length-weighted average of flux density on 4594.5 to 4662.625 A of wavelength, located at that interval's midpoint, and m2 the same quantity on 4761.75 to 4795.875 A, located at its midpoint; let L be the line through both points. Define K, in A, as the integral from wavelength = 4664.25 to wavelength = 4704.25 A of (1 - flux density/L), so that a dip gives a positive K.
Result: 1.9 A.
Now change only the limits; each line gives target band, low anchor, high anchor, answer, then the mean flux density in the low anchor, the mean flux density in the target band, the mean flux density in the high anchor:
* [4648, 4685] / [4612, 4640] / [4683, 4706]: 0.3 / 29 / 27.9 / 27.5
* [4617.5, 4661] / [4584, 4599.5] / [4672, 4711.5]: -1.6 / 27.9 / 28.7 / 27.5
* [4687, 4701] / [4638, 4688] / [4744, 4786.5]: 0.3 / 28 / 27.7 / 29.3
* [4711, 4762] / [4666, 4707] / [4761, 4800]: -1.6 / 27.4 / 29.2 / 29.1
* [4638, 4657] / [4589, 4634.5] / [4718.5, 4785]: 0.7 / 28.6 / 27.7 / 29.3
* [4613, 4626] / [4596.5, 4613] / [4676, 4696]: -0.4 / 28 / 28.9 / 28.2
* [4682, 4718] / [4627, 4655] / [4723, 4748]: 1.4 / 28.5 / 27.6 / 28.9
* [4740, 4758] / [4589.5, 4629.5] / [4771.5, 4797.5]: 0.0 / 28.4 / 29.3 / 29.5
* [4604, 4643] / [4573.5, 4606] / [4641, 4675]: -1.5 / 28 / 29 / 27.8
